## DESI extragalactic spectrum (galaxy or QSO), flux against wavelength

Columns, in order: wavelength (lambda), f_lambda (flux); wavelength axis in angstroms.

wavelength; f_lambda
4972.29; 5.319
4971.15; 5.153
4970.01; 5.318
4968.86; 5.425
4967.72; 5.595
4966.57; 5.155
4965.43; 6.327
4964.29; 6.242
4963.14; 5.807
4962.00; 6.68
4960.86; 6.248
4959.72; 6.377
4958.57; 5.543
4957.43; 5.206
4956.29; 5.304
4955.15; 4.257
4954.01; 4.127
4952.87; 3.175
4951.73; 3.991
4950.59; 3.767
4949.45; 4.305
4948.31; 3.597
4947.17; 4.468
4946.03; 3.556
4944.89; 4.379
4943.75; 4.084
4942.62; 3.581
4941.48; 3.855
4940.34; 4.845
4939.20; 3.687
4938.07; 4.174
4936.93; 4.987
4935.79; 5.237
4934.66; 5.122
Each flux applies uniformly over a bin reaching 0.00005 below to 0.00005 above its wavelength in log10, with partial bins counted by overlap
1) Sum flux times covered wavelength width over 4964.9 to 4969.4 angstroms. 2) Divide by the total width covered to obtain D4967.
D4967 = 5.62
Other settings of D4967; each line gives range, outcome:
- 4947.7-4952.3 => 3.92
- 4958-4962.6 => 6.21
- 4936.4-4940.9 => 4.42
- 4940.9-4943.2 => 3.73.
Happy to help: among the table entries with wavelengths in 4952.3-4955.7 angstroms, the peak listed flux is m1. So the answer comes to 4.257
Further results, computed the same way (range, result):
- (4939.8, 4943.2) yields 4.845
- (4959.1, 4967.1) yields 6.68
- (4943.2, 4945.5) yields 4.379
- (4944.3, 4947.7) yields 4.468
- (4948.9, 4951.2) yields 4.305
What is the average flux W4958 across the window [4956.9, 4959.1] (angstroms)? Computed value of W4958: 5.38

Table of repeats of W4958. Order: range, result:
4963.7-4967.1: 5.92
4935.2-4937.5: 5.12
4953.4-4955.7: 4.18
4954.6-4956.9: 4.8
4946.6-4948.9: 4.03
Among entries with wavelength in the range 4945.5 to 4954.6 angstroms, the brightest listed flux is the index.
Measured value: 4.468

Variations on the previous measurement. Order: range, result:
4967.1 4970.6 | 5.595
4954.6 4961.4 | 6.377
